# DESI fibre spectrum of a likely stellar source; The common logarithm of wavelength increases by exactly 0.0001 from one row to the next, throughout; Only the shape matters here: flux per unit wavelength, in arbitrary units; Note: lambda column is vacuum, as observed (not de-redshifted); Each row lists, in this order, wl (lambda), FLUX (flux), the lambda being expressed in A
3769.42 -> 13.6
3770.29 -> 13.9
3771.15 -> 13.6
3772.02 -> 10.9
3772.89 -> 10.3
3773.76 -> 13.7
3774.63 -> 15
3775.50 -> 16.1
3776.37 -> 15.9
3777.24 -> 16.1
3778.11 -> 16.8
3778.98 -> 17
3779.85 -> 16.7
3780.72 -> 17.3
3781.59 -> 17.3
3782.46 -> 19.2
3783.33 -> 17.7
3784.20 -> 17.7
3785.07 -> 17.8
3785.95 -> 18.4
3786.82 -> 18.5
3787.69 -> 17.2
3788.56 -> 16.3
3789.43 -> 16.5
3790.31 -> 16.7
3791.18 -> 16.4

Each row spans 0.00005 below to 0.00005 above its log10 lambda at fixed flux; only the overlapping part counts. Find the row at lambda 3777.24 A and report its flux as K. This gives 16.1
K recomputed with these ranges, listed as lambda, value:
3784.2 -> 17.7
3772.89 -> 10.3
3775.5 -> 16.1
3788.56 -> 16.3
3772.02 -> 10.9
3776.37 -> 15.9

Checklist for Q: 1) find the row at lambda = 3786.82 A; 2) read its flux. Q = 18.5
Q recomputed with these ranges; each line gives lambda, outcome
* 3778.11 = 16.8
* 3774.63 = 15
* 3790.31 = 16.7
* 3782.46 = 19.2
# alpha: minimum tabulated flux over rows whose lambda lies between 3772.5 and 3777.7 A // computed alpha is 10.3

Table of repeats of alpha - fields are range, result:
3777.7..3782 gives 16.7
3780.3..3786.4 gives 17.3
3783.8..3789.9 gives 16.3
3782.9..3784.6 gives 17.7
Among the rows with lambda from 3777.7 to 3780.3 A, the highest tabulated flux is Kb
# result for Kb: 17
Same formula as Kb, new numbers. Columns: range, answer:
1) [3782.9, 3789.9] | 18.5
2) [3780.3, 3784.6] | 19.2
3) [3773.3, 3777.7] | 16.1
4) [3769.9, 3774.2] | 13.9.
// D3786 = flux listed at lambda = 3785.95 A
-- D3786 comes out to 18.4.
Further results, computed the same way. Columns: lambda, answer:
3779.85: 16.7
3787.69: 17.2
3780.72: 17.3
